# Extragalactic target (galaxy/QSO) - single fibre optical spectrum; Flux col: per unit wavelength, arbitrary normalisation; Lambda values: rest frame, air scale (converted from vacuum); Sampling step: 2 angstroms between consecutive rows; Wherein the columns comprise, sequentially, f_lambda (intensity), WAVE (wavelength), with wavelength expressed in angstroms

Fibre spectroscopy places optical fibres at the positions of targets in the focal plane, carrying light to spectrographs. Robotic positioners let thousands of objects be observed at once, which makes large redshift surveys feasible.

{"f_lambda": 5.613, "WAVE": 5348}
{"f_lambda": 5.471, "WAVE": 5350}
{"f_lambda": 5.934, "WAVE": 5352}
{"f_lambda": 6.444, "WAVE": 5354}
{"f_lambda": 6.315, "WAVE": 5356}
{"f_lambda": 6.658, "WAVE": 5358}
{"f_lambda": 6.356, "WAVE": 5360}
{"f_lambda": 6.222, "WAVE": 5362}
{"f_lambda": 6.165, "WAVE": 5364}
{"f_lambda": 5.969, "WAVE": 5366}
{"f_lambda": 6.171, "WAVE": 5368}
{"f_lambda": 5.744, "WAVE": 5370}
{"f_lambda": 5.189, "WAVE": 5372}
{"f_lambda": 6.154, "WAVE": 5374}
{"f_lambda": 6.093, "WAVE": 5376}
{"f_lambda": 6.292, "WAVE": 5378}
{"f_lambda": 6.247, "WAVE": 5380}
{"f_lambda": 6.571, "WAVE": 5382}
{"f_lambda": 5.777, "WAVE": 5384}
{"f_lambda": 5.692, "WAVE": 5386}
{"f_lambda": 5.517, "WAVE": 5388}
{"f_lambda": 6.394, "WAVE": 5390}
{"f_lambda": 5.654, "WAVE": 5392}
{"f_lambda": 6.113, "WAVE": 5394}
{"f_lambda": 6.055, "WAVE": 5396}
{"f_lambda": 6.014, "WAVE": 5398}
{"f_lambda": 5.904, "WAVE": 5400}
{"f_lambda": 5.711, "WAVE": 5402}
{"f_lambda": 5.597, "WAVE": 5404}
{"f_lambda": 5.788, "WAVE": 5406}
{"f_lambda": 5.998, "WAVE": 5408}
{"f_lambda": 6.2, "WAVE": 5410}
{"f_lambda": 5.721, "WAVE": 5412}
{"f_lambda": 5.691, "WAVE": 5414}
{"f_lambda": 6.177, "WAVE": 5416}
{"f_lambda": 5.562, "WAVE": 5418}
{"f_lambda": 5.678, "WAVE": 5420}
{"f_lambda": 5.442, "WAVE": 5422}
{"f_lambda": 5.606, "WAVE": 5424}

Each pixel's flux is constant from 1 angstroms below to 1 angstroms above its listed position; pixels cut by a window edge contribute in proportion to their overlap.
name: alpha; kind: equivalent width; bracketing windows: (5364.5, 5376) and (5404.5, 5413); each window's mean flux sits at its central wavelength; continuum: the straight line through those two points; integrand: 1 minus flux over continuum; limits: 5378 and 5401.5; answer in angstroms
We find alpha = -0.43 angstroms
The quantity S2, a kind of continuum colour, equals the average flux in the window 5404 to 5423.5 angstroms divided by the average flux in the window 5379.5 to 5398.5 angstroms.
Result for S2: 0.97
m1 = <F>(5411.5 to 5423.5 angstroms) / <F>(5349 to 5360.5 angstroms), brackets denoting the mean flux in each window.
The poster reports 0.92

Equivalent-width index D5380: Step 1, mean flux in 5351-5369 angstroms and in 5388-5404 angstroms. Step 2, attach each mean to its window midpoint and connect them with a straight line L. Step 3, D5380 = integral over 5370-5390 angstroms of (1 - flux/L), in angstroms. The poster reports 0.36 angstroms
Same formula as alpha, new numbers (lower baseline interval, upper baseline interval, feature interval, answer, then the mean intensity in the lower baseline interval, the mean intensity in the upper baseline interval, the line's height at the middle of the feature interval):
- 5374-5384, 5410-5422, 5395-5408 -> 0.21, 6.23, 5.78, 5.95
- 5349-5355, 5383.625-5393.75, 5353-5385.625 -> -1.36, 5.95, 5.83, 5.89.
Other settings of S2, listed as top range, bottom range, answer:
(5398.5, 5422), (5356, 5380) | 0.95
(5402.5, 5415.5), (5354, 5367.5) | 0.93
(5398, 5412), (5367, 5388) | 0.98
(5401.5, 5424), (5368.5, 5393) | 0.97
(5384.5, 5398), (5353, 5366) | 0.93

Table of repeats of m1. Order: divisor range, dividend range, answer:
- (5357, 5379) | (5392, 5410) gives 0.97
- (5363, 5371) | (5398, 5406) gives 0.96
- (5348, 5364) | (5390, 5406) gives 0.96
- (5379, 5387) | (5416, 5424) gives 0.93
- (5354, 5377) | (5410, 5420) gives 0.95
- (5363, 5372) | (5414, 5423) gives 0.96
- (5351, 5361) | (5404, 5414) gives 0.93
